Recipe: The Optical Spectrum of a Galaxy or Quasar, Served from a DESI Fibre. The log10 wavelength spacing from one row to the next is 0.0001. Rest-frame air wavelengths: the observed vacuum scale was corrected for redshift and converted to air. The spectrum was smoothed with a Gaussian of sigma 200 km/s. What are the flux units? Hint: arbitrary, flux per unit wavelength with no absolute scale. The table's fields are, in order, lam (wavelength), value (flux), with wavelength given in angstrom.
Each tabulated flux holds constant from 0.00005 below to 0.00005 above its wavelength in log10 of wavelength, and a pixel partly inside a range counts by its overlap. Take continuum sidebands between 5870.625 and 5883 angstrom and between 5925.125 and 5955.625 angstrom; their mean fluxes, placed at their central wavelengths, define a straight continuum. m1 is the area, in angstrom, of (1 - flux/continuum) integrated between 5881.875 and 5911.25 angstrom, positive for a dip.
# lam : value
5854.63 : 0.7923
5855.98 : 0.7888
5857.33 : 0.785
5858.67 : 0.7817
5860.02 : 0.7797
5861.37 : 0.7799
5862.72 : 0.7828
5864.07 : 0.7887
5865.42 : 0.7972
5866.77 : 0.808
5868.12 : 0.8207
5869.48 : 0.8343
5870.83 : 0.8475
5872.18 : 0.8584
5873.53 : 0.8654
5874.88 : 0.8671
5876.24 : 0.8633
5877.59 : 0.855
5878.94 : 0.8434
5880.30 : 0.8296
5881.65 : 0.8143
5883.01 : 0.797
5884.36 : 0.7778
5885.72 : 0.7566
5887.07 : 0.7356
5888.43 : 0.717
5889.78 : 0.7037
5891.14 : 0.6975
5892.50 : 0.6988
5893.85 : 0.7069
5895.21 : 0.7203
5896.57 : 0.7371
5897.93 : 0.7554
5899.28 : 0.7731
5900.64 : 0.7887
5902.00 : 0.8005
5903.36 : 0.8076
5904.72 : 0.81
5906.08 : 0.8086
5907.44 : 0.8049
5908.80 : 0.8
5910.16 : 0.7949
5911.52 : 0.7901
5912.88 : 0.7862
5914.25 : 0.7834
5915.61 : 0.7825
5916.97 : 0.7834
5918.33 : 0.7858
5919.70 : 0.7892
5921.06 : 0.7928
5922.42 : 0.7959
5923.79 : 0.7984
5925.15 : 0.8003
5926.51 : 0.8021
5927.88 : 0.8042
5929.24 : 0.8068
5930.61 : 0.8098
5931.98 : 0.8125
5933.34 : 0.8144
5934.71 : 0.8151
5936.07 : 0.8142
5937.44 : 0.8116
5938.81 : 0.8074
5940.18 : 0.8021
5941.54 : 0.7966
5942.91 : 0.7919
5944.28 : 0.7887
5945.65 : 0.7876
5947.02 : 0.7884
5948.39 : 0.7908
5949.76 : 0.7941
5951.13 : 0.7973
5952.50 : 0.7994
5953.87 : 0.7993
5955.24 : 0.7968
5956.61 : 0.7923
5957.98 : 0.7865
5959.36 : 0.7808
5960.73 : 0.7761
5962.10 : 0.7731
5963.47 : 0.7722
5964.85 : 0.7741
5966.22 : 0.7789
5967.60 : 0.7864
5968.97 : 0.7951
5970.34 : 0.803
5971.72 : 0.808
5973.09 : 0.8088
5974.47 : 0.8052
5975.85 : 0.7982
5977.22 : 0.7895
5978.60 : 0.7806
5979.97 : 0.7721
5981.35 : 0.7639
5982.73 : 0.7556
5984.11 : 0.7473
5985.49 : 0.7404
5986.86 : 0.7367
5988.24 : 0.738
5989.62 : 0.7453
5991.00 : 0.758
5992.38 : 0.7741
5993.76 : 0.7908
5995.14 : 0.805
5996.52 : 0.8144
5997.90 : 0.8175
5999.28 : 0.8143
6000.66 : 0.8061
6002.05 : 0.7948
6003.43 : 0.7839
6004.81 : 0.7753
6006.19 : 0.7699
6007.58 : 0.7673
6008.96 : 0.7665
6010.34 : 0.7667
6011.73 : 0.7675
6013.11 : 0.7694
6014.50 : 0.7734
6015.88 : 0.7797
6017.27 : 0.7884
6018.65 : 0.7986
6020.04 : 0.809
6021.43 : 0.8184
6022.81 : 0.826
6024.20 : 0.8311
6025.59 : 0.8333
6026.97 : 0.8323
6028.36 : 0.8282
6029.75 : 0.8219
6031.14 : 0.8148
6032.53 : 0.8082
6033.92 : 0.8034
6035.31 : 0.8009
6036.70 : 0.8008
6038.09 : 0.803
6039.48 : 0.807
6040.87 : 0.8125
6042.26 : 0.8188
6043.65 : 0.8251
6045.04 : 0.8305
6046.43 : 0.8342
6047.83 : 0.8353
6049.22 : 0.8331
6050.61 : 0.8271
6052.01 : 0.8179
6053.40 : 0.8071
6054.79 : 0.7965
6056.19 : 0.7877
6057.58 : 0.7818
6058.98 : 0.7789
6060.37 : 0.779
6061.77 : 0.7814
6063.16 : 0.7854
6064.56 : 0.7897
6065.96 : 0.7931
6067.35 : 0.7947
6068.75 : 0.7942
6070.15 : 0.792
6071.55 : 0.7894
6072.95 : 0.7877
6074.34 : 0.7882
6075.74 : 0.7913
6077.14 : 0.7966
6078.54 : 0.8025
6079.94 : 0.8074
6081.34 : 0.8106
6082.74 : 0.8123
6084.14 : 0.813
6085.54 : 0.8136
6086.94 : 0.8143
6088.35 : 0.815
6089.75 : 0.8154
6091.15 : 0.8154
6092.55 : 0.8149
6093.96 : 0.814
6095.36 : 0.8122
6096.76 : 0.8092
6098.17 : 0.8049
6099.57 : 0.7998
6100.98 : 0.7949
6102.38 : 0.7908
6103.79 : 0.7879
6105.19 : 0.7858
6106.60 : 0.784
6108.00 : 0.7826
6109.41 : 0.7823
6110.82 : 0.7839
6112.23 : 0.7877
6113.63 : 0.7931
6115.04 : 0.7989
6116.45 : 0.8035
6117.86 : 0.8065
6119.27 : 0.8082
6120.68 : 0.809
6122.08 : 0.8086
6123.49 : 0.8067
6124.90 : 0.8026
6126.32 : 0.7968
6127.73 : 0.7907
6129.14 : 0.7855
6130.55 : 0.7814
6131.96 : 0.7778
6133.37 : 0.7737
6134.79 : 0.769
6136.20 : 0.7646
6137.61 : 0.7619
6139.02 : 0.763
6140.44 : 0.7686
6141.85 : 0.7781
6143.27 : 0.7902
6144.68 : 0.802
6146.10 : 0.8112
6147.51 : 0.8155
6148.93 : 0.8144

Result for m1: 2.5 angstrom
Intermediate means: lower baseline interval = 0.846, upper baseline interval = 0.801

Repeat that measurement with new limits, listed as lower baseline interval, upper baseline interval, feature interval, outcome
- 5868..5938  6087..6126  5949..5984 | 0.4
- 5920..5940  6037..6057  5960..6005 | 1.6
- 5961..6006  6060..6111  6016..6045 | -0.9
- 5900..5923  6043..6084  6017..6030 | -0.3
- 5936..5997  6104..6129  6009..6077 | -1.1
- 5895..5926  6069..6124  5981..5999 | 0.5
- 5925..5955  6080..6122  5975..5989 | 0.7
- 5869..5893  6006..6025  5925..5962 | -0.2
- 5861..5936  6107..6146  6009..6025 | 0.0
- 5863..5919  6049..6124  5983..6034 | 0.4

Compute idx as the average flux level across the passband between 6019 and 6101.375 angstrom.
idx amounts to 0.808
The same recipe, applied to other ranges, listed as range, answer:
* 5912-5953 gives 0.798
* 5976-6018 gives 0.776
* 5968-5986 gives 0.783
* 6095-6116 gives 0.793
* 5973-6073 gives 0.794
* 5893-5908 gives 0.773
